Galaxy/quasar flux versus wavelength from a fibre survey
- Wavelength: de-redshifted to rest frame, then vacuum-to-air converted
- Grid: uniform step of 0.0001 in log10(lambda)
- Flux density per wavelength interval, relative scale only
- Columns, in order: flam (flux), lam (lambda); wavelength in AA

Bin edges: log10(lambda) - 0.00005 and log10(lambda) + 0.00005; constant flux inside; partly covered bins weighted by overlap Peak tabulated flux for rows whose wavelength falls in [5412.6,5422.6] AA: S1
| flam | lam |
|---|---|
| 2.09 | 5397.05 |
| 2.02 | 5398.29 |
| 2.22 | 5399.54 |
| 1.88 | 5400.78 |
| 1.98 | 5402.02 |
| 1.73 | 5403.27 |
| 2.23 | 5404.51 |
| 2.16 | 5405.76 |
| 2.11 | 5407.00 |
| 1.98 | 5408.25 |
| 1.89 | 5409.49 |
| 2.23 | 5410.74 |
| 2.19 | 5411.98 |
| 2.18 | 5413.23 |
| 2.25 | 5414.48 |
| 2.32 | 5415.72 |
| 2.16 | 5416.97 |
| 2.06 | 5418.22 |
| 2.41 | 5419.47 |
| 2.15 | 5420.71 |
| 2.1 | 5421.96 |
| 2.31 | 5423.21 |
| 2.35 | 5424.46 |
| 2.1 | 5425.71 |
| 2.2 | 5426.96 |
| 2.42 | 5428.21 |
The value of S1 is 2.41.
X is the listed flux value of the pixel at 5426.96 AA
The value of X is 2.2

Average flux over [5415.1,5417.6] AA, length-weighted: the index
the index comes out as 2.24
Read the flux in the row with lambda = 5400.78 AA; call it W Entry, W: 1.88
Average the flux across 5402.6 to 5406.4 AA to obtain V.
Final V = 2.04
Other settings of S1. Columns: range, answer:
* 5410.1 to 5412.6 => 2.23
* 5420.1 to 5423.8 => 2.31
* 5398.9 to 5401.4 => 2.22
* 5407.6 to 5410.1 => 1.98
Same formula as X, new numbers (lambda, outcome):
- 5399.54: 2.22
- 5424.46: 2.35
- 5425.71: 2.1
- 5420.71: 2.15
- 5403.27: 1.73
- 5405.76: 2.16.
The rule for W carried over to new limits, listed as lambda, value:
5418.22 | 2.06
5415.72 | 2.32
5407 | 2.11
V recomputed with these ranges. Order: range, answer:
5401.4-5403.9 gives 1.86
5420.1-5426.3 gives 2.2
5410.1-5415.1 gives 2.21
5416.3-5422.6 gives 2.18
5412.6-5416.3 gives 2.25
